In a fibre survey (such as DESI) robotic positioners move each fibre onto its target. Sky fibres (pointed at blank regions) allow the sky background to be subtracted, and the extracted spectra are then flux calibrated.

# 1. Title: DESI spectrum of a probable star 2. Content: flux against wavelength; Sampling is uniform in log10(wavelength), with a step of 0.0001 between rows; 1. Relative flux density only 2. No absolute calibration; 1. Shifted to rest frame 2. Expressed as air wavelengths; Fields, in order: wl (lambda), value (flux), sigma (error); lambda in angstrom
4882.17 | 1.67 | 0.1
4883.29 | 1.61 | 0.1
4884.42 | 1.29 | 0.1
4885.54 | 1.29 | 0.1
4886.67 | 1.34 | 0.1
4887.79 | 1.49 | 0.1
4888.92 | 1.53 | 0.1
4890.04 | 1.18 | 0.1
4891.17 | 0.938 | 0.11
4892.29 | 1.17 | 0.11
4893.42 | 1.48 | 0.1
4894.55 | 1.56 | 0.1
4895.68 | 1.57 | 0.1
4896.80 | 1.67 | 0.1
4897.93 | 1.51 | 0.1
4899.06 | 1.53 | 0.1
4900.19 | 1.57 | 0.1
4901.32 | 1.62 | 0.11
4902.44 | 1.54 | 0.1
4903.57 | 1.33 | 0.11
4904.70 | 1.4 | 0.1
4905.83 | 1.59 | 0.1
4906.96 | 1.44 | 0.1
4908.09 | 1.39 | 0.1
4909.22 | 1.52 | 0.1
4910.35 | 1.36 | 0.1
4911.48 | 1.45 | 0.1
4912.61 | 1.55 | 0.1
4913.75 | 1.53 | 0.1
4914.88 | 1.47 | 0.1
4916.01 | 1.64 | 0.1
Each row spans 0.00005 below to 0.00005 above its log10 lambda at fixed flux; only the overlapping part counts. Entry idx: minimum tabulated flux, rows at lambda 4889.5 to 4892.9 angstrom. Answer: 0.938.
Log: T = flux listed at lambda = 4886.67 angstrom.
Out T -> 1.34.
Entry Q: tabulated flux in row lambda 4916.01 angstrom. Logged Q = 1.64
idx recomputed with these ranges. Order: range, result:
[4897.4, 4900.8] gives 1.51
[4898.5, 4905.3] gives 1.33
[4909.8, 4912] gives 1.36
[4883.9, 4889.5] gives 1.29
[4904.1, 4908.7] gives 1.39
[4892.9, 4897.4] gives 1.48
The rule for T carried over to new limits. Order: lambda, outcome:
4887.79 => 1.49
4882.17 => 1.67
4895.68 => 1.57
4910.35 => 1.36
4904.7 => 1.4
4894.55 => 1.56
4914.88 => 1.47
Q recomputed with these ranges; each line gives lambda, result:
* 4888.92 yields 1.53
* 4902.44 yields 1.54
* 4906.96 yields 1.44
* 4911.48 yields 1.45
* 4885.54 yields 1.29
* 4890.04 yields 1.18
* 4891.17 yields 0.938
